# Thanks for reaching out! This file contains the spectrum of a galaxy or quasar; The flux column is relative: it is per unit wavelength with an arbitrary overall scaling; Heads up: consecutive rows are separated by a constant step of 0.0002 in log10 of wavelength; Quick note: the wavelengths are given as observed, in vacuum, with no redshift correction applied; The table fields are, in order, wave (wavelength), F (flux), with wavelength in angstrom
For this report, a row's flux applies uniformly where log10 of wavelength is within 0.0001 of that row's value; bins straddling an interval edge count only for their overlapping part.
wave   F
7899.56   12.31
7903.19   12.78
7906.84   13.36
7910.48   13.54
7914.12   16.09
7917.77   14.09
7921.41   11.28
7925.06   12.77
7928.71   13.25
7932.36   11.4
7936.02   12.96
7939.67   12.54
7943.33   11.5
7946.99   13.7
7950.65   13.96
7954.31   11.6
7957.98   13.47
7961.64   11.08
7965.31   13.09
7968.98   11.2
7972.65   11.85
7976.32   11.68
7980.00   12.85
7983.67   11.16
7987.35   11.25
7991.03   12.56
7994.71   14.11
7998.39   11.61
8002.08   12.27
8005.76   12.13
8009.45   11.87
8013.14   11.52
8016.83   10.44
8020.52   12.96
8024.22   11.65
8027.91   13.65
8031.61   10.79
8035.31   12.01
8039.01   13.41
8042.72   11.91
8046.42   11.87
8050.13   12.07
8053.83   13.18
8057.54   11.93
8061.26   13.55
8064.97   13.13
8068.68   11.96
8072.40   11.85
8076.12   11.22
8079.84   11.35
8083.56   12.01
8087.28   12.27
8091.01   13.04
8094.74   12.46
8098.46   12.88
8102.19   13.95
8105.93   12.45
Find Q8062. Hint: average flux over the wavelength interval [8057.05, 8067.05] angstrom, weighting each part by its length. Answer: 13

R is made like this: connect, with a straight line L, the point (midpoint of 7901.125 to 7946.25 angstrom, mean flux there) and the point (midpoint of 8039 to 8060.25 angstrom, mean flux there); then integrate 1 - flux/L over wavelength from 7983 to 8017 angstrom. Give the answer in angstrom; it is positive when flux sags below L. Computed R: 1.6 angstrom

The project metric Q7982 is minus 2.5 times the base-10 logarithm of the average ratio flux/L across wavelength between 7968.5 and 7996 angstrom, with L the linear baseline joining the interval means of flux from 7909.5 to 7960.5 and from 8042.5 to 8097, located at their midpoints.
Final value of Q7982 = 0.06 mag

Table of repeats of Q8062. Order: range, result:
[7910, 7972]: 12.8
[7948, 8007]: 12.3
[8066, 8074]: 12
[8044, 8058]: 12.3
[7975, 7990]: 11.8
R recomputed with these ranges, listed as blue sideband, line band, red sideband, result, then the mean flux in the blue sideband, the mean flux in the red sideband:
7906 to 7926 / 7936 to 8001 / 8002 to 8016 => 1.2 angstrom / 13.6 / 11.8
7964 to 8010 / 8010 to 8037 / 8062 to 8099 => 0.7 angstrom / 12.1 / 12.2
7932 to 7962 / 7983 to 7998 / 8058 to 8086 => 0.2 angstrom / 12.6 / 12.1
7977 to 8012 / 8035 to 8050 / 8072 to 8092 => -0.3 angstrom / 12.2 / 11.9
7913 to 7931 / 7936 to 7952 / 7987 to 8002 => 0.2 angstrom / 13.3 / 12.5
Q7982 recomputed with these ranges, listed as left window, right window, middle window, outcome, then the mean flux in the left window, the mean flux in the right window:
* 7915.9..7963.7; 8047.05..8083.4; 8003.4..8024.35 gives 0.05 mag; 12.6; 12.2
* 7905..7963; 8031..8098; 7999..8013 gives 0.05 mag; 12.9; 12.3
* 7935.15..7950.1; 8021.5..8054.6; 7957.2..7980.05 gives 0.05 mag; 12.8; 12.3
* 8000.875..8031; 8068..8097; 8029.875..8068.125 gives -0.03 mag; 12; 12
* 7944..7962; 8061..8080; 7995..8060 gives 0.02 mag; 12.8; 12.1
